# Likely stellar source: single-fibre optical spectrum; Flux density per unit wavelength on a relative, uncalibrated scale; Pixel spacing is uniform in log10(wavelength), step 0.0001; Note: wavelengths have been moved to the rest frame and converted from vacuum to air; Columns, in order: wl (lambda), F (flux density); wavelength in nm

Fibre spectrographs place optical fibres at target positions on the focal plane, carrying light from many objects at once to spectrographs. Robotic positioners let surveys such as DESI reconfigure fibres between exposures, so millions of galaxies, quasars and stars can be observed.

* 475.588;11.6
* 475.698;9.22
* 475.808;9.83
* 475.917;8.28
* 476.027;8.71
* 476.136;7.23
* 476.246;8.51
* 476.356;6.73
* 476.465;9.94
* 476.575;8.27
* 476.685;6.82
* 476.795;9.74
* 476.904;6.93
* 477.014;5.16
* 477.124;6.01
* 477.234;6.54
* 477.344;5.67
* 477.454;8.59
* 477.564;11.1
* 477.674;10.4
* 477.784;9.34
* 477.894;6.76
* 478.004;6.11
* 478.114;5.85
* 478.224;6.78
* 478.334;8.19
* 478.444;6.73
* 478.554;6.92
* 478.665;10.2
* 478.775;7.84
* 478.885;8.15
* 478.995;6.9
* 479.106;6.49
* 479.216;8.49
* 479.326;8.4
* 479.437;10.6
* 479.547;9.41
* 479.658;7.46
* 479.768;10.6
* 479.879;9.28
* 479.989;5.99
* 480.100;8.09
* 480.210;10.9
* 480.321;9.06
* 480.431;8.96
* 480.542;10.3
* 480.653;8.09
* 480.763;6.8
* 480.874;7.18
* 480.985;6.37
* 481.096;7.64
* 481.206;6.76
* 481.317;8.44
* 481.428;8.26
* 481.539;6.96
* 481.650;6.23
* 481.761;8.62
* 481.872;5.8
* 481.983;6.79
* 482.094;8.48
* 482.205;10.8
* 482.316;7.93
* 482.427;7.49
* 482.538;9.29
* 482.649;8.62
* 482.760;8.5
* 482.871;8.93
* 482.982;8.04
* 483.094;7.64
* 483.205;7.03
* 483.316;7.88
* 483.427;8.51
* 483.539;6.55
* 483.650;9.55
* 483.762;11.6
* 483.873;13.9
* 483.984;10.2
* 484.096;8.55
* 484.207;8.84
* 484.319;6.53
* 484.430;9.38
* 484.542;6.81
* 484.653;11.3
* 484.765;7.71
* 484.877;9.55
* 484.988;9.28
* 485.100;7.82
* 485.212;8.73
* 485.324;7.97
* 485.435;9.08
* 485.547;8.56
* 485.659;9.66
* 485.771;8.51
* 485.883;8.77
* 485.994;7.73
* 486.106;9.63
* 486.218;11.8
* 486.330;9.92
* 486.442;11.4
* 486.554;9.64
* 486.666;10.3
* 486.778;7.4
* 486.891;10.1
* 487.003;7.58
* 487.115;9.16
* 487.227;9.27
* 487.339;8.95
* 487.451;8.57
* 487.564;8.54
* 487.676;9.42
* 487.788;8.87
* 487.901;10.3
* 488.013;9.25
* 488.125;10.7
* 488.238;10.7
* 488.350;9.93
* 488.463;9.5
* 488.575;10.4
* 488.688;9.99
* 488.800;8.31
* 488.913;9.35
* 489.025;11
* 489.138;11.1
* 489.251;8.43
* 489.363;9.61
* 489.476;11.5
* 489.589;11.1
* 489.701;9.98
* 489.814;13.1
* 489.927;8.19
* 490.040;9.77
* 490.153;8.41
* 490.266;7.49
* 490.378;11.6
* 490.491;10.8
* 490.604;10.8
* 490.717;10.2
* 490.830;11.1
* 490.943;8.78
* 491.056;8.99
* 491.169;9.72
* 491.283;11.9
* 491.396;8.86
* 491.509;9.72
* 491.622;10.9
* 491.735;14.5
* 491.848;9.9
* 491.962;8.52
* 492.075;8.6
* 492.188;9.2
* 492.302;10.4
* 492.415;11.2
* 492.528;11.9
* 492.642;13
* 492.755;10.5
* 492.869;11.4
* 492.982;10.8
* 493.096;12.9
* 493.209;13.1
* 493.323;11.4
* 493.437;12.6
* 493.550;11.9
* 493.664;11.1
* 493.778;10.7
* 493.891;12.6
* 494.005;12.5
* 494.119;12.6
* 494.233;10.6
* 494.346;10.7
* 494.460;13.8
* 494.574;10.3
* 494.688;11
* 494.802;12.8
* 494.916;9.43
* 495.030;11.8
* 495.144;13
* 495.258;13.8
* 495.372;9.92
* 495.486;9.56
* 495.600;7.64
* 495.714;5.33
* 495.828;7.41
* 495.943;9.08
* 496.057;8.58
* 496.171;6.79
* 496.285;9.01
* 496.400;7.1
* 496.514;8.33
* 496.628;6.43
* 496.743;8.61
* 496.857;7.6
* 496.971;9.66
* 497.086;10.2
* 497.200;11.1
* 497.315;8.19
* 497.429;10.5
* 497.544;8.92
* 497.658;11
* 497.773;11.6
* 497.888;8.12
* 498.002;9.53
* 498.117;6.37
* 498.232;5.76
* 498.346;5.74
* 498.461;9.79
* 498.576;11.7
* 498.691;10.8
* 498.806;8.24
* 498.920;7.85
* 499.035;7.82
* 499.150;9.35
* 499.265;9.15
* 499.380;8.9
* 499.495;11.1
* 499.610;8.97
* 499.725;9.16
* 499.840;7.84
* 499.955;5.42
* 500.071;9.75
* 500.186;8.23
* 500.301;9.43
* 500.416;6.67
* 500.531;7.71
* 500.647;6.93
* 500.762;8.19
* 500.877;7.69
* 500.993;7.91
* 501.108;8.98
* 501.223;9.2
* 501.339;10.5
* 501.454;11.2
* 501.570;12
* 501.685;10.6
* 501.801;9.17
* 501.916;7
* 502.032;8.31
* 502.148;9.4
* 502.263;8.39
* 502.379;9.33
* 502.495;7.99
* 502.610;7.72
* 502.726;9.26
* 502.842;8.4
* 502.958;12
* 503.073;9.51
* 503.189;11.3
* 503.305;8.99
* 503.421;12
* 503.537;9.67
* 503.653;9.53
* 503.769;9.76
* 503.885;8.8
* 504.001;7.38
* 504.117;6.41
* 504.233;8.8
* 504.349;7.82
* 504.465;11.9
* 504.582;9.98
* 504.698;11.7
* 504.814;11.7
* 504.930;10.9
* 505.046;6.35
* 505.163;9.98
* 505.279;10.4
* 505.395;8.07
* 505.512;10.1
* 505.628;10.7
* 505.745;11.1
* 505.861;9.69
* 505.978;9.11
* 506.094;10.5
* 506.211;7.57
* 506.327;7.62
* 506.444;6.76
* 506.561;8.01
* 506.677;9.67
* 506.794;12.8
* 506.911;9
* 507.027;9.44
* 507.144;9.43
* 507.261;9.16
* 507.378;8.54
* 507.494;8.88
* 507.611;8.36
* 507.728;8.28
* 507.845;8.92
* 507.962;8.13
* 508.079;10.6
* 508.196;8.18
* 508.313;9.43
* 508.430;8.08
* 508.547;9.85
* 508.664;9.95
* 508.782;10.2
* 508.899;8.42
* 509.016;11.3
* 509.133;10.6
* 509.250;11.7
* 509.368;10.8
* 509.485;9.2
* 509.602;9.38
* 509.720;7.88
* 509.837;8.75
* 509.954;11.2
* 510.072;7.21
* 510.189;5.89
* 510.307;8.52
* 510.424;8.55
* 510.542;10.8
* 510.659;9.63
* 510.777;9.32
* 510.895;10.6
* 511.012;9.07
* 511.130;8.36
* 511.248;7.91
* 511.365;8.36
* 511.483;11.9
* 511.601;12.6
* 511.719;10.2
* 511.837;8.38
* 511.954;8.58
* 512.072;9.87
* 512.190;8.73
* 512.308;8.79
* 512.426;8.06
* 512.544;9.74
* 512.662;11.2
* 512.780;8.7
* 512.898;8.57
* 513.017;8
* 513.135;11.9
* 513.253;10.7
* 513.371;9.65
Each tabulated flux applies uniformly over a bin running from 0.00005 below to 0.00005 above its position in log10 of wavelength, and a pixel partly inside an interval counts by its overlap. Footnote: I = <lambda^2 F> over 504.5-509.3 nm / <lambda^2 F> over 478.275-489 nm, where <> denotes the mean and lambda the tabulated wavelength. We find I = 1.19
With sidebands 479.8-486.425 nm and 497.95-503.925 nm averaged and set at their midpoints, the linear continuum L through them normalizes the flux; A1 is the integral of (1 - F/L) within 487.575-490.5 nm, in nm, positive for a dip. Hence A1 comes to -0.41 nm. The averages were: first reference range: 8.56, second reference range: 8.94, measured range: 9.92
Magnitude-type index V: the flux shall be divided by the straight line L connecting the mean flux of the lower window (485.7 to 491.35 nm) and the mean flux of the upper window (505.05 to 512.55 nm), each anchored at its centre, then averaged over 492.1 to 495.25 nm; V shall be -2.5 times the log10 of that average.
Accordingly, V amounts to -0.202 mag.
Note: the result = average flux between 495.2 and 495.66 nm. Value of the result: 10.2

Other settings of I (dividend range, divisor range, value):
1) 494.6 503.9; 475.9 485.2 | 1.20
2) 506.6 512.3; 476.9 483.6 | 1.33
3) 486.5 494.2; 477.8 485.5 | 1.29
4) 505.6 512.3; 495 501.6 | 1.09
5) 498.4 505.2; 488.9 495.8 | 0.89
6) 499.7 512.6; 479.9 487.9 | 1.17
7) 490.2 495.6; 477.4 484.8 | 1.39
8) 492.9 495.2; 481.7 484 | 1.43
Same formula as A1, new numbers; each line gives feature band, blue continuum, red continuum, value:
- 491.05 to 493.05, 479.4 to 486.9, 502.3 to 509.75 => -0.367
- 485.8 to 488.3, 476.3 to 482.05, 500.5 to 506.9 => -0.331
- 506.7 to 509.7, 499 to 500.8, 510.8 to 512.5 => -0.138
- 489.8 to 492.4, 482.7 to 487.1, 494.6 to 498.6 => -0.270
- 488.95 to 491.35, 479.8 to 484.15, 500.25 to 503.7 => -0.403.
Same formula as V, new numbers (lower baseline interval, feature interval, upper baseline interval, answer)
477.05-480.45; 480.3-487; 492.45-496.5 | 0.037 mag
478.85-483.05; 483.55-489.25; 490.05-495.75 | -0.001 mag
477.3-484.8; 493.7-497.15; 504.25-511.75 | -0.116 mag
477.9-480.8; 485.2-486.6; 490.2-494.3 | 0.023 mag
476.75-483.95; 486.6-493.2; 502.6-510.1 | -0.168 mag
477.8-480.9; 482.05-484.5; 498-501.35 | -0.082 mag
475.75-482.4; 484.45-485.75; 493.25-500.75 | -0.037 mag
